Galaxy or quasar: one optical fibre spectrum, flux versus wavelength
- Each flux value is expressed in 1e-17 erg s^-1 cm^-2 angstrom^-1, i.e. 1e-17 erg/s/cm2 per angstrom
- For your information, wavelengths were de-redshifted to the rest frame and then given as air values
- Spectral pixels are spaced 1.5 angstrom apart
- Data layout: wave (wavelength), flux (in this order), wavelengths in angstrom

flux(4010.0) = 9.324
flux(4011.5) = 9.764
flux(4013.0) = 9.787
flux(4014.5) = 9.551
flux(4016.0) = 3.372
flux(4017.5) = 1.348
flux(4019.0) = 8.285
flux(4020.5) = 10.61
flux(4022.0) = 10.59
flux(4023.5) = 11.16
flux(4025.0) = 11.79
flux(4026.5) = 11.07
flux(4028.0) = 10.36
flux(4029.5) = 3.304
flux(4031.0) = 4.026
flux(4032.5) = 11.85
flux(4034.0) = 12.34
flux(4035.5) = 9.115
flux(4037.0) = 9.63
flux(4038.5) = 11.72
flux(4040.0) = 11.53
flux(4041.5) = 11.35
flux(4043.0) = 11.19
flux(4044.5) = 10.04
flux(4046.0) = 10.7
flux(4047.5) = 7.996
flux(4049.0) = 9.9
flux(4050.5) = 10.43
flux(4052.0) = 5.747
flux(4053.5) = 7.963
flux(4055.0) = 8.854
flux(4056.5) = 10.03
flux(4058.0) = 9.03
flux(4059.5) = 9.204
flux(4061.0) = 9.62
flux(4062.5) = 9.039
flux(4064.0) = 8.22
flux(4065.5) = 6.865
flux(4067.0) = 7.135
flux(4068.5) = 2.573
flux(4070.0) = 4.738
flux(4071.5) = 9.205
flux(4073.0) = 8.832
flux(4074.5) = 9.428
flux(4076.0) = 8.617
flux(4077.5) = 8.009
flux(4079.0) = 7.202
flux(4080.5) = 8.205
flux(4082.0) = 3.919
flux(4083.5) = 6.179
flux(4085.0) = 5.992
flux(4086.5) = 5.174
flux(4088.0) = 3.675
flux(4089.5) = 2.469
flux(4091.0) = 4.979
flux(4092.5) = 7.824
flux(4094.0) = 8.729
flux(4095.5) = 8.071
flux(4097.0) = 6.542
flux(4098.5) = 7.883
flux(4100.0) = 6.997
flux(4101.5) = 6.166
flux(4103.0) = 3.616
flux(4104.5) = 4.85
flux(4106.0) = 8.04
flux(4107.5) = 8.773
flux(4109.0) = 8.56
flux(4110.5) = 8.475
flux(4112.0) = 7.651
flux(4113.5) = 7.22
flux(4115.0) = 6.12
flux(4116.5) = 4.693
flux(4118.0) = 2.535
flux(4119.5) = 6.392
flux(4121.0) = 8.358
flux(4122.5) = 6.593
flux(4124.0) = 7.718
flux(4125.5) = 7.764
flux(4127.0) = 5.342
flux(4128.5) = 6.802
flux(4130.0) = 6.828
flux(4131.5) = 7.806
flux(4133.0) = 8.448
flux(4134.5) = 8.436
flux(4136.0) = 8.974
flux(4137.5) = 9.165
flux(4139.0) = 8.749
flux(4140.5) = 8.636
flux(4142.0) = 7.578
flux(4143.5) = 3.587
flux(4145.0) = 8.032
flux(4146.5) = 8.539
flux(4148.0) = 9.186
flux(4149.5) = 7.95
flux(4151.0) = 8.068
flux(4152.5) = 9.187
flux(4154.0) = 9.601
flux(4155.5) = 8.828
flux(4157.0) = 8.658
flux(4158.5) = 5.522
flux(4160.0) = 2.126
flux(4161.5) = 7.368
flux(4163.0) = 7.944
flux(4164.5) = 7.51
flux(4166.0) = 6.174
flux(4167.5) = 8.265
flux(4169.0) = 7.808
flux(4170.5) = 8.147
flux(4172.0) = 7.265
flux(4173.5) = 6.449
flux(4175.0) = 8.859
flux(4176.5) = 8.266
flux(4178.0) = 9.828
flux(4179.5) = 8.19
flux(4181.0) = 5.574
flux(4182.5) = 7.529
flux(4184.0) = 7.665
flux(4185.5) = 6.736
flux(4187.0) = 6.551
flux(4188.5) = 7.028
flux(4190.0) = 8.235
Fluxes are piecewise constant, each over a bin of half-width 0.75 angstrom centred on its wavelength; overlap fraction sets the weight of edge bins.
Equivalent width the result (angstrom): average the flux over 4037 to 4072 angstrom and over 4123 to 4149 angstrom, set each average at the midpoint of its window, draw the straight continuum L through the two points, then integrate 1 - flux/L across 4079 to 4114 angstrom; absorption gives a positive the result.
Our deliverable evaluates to 7.3 angstrom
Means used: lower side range 8.84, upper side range 7.73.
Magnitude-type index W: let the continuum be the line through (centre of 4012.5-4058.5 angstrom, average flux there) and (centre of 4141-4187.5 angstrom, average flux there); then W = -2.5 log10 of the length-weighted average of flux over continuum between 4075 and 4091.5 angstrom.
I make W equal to 0.40 mag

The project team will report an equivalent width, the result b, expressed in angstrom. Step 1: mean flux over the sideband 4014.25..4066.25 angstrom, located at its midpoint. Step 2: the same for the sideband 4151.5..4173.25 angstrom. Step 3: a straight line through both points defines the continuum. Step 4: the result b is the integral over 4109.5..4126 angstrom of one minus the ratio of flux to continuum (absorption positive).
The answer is 2.8 angstrom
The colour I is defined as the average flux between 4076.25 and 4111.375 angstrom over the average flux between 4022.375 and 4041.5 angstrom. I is 0.66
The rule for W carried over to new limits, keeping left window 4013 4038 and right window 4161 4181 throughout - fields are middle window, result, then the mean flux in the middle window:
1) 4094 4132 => 0.19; 6.82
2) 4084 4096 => 0.38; 5.82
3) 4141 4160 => 0.03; 7.68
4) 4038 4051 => -0.22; 10.5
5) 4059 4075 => 0.11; 7.66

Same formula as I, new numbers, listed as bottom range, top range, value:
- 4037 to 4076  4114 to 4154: 0.84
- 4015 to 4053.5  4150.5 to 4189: 0.82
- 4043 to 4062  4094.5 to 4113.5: 0.78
